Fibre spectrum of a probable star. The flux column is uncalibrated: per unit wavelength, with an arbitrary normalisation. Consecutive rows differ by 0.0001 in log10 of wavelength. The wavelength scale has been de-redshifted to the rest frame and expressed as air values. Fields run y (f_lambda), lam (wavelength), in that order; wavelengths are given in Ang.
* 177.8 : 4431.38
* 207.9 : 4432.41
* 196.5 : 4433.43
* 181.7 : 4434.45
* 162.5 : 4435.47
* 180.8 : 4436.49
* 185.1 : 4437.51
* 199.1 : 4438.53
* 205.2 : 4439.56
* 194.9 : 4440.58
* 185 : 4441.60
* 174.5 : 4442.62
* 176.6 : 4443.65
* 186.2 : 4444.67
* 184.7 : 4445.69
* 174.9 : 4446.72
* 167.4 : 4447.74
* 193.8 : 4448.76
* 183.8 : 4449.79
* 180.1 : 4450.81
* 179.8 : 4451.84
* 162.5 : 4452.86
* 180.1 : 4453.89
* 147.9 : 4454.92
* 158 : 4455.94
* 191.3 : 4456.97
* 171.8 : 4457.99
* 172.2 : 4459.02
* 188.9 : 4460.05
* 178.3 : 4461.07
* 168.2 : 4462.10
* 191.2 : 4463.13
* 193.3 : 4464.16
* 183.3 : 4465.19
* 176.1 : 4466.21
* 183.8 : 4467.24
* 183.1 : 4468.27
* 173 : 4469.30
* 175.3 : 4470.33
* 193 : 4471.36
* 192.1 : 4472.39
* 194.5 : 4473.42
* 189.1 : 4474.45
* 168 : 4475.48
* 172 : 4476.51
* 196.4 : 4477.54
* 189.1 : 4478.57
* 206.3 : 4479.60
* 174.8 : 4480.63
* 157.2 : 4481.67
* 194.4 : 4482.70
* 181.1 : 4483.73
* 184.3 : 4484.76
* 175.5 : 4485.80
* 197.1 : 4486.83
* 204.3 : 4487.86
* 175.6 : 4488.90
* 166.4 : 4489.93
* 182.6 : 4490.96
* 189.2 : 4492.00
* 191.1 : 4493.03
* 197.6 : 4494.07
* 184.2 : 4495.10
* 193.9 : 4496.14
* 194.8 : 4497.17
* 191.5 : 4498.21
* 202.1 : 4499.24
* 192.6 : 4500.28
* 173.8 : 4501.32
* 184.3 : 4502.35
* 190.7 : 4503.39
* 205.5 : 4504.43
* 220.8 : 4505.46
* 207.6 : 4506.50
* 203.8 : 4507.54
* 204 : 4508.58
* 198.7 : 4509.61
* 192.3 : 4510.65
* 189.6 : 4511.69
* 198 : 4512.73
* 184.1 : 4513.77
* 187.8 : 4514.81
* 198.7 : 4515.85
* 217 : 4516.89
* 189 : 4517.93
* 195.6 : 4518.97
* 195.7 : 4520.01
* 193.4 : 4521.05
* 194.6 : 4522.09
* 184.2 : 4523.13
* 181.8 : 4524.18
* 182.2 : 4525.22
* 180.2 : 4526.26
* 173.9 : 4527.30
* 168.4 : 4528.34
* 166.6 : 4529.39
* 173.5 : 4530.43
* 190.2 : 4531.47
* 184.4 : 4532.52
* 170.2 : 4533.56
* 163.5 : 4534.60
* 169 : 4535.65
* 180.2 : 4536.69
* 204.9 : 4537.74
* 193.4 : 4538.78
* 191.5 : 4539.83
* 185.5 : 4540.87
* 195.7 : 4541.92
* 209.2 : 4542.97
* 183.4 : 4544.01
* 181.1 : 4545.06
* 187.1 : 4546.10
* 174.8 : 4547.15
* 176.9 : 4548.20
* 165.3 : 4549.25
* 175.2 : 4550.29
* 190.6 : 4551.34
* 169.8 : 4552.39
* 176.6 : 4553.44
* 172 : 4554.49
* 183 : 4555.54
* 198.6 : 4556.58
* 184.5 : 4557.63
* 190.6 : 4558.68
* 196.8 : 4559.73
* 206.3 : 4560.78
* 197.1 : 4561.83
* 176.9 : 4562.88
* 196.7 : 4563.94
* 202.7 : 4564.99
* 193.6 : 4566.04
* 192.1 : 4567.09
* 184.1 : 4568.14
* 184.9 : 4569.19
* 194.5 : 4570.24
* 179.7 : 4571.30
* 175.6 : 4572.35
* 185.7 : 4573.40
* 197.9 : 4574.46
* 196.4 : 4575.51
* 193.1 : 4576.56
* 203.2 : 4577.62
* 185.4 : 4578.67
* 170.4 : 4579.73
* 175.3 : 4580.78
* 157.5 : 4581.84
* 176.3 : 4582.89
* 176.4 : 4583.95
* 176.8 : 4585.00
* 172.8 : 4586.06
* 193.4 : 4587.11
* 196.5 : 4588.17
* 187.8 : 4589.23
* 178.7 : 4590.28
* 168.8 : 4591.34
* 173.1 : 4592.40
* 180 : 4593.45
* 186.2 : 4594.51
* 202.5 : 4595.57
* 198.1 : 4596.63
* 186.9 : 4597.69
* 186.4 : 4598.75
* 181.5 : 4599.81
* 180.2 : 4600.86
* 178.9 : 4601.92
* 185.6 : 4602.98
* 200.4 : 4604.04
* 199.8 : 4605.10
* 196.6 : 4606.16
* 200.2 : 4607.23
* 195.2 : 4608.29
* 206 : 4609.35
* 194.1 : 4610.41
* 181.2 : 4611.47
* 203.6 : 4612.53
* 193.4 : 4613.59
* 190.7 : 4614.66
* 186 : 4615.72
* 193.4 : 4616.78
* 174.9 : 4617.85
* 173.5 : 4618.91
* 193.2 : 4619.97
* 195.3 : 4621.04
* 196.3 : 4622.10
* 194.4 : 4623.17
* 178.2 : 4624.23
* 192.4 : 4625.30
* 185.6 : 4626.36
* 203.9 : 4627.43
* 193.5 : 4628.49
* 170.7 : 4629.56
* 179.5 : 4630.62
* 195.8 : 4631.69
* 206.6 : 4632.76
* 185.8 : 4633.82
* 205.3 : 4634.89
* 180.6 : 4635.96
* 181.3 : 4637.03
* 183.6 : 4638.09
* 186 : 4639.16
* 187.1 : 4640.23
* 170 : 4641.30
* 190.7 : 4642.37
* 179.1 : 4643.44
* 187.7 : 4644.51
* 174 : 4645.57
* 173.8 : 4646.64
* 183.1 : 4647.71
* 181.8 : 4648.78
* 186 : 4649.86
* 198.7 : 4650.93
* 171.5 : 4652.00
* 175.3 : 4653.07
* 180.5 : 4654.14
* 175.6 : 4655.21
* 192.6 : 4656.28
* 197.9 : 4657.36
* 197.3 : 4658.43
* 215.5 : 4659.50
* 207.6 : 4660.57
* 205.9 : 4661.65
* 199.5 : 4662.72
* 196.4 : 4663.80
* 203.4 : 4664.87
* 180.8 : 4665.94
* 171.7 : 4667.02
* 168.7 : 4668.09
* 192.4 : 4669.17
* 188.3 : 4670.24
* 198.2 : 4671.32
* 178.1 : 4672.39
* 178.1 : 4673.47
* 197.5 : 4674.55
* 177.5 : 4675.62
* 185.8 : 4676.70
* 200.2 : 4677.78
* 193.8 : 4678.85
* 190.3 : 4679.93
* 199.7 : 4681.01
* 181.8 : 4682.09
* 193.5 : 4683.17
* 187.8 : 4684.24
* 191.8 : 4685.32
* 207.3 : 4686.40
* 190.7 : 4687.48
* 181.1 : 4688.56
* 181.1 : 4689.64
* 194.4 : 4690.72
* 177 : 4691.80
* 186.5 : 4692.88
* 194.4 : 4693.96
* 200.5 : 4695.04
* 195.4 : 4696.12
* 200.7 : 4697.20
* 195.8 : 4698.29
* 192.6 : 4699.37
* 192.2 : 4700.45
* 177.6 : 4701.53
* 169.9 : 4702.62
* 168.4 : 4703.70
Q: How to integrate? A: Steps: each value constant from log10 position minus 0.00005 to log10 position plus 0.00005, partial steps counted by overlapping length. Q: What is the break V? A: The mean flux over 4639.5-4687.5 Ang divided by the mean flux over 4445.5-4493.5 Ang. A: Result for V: 1.04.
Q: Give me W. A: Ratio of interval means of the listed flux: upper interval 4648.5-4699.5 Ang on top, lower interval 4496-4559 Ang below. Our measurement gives 1.01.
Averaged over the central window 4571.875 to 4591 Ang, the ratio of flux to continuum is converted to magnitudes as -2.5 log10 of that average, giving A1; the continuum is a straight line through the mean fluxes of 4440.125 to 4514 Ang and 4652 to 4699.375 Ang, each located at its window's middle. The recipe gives 0.03 mag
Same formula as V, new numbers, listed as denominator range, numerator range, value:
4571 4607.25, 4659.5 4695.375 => 1.03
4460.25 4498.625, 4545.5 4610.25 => 1.01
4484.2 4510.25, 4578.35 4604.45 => 0.95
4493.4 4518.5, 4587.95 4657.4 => 0.96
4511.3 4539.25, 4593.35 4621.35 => 1.03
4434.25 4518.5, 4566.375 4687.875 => 1.01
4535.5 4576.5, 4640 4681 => 1.00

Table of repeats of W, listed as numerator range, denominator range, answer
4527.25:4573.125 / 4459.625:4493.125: 1.00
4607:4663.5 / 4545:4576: 1.02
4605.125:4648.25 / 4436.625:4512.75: 1.02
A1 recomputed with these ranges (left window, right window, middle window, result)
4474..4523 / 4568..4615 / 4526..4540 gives 0.06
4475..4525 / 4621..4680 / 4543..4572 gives 0.02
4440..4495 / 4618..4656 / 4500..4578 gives -0.03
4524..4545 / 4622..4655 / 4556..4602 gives -0.02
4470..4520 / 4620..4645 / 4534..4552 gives 0.04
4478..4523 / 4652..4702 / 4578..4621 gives 0.03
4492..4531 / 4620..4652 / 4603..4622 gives -0.03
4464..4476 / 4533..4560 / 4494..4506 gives -0.06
